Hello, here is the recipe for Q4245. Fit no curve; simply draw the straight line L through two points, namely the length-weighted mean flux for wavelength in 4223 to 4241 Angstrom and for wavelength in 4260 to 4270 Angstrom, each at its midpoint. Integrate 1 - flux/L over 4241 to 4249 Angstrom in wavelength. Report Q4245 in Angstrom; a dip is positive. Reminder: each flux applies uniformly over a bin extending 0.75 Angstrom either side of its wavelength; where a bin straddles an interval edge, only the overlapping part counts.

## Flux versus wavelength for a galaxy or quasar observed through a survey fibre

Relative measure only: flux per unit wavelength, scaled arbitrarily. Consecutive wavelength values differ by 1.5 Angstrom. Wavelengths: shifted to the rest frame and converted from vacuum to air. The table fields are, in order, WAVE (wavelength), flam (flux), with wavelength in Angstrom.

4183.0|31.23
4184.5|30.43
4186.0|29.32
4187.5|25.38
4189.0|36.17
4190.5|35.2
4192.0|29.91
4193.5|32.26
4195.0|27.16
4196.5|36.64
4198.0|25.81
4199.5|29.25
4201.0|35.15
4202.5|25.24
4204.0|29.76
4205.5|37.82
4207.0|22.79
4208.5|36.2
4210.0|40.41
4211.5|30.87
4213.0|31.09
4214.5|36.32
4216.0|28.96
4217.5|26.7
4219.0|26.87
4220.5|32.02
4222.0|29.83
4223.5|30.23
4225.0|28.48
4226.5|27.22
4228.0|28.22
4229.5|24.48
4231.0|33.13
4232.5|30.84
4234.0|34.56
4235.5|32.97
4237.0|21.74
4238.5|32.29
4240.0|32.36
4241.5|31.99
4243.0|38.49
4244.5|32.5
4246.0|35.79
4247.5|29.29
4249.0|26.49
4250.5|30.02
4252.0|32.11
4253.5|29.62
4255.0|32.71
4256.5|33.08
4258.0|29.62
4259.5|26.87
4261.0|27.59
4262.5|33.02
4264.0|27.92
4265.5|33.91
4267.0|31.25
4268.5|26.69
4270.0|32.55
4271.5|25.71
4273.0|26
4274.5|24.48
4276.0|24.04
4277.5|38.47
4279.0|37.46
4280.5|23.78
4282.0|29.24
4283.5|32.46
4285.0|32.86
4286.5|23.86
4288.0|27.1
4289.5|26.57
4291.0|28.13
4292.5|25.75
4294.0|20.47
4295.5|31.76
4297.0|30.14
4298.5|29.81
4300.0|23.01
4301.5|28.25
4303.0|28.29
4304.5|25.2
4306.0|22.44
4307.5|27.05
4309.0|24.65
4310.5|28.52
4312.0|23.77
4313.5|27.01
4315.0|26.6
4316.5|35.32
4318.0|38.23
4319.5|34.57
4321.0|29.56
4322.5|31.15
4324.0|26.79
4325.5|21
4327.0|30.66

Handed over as -0.8 Angstrom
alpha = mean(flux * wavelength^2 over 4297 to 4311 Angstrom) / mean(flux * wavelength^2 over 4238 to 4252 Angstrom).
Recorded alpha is 0.85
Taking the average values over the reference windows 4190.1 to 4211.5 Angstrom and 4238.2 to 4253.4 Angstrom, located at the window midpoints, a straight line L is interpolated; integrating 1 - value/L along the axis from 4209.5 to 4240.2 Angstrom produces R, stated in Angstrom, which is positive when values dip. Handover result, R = 1.4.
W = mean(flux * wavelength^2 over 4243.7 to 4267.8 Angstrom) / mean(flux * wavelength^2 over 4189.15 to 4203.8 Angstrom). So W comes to 1.02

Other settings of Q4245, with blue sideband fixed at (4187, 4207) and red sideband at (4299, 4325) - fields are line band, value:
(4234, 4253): -1.0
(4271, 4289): 0.1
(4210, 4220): -0.1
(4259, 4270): -0.2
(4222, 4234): 0.3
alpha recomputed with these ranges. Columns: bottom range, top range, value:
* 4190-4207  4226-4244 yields 1.01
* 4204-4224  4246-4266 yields 0.98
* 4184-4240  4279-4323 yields 0.96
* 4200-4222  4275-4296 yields 0.95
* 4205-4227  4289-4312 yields 0.89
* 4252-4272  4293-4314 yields 0.89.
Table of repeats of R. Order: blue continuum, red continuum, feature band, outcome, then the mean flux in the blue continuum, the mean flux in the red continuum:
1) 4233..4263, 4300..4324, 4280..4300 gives 1.1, 31.1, 28.5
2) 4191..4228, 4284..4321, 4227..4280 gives -2.0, 30.7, 28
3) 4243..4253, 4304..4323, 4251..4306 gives 2.7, 31.6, 28.8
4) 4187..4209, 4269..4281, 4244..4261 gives -0.5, 31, 29.1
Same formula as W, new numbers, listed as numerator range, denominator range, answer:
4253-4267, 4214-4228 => 1.06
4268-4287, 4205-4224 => 0.95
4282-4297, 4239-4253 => 0.89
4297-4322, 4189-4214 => 0.94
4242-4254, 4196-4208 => 1.07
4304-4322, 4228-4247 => 0.94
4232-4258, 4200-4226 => 1.03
